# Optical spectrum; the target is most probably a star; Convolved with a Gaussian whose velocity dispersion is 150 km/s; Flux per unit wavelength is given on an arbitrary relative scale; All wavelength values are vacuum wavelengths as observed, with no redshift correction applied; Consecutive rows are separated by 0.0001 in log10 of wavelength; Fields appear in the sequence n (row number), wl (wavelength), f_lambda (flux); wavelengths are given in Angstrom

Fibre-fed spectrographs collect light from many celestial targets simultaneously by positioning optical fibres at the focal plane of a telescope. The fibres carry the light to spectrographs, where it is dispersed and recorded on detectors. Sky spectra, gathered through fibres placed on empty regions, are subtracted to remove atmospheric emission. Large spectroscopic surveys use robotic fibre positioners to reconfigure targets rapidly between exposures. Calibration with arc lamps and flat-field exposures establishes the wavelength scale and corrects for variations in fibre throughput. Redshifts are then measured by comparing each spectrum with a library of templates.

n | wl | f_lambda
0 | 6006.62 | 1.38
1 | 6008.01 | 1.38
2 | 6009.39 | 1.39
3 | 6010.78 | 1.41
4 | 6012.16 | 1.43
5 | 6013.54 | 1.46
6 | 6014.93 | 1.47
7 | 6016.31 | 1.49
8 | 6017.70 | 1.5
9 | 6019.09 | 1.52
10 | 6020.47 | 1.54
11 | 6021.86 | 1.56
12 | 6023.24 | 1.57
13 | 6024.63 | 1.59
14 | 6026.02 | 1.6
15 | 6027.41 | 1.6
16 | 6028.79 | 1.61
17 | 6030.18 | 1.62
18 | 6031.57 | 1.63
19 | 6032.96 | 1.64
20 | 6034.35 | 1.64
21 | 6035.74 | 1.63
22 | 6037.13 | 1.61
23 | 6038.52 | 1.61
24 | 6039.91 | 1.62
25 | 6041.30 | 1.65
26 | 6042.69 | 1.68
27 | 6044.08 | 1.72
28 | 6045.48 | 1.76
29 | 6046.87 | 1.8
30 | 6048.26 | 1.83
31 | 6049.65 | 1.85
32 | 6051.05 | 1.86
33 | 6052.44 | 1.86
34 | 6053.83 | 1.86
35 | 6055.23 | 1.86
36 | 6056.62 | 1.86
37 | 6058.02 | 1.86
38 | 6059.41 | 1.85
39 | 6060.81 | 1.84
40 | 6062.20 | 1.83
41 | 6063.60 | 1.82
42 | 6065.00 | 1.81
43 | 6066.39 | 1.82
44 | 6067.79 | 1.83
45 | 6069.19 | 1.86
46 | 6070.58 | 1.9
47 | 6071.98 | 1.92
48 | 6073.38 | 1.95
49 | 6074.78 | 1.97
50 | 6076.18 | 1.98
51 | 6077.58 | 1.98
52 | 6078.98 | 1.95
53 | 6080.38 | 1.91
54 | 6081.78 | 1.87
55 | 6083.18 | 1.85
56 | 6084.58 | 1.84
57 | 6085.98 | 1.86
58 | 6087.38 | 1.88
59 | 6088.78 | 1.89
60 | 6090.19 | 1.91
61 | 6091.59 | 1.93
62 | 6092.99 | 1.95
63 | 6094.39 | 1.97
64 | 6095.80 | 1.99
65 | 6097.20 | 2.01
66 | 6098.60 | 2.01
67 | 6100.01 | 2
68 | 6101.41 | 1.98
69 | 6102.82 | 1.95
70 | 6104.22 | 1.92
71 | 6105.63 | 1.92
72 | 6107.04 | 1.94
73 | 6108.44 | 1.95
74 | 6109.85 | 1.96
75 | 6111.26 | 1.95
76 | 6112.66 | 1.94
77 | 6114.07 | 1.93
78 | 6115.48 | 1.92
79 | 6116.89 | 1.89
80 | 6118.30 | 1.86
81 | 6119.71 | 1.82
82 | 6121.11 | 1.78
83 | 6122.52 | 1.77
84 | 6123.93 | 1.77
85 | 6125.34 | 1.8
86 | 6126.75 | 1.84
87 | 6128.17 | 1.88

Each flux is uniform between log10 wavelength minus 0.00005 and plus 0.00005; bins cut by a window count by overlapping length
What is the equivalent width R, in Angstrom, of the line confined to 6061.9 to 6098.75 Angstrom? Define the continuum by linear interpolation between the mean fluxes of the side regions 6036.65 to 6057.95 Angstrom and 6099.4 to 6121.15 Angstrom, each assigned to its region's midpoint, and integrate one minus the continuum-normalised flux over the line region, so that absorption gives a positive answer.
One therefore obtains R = -1.1 Angstrom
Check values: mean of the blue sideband 1.77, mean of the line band 1.91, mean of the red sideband 1.92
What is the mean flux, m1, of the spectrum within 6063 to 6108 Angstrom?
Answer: 1.92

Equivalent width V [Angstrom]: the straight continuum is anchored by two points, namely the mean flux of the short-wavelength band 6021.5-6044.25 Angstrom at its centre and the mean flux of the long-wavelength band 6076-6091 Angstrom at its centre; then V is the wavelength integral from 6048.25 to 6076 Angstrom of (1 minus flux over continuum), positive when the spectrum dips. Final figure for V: -1.3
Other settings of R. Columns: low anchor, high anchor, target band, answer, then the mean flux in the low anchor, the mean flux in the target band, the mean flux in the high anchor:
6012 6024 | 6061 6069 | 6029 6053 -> -0.6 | 1.51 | 1.7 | 1.83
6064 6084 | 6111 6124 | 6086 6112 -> -1.0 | 1.9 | 1.95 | 1.87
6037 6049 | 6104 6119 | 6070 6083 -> -0.9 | 1.7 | 1.93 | 1.92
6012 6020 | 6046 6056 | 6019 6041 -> 0.3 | 1.48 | 1.6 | 1.85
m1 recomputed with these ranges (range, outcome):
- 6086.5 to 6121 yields 1.93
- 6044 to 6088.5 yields 1.87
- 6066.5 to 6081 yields 1.92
